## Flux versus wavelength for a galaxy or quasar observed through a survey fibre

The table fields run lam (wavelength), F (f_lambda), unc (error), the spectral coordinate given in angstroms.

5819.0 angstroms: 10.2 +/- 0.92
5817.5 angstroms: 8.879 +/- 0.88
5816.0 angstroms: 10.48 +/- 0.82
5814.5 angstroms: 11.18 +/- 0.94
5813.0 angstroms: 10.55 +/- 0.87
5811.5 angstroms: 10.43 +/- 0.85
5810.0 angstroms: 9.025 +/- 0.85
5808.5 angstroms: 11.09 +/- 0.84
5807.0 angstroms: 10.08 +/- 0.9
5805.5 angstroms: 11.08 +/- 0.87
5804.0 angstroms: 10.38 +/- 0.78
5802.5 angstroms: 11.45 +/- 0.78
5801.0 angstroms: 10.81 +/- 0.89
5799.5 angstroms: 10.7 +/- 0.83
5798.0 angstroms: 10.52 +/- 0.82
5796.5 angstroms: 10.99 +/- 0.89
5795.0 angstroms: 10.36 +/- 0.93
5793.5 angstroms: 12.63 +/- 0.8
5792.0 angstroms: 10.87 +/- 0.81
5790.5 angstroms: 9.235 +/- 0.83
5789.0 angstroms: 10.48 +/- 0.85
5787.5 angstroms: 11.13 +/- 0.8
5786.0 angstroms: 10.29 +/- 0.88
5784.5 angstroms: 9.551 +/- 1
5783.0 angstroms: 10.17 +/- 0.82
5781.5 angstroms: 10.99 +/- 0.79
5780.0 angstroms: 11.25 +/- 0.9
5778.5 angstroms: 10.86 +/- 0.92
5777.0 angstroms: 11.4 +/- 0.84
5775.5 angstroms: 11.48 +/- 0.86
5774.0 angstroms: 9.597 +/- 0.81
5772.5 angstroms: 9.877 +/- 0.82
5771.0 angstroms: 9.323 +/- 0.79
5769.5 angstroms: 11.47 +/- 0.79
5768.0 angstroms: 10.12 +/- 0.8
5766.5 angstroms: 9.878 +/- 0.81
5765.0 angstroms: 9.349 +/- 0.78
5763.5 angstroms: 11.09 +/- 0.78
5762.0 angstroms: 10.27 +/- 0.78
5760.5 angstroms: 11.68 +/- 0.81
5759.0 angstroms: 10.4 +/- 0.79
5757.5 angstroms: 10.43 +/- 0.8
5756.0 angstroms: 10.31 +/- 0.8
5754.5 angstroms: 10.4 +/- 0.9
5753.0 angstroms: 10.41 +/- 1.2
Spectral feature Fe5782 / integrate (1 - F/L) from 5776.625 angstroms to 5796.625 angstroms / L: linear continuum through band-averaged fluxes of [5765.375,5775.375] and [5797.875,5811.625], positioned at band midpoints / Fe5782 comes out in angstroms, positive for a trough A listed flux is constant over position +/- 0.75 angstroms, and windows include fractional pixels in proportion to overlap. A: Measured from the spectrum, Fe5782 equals -0.7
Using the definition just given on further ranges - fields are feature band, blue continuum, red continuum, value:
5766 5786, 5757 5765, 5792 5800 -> 0.66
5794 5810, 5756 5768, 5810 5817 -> -0.42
